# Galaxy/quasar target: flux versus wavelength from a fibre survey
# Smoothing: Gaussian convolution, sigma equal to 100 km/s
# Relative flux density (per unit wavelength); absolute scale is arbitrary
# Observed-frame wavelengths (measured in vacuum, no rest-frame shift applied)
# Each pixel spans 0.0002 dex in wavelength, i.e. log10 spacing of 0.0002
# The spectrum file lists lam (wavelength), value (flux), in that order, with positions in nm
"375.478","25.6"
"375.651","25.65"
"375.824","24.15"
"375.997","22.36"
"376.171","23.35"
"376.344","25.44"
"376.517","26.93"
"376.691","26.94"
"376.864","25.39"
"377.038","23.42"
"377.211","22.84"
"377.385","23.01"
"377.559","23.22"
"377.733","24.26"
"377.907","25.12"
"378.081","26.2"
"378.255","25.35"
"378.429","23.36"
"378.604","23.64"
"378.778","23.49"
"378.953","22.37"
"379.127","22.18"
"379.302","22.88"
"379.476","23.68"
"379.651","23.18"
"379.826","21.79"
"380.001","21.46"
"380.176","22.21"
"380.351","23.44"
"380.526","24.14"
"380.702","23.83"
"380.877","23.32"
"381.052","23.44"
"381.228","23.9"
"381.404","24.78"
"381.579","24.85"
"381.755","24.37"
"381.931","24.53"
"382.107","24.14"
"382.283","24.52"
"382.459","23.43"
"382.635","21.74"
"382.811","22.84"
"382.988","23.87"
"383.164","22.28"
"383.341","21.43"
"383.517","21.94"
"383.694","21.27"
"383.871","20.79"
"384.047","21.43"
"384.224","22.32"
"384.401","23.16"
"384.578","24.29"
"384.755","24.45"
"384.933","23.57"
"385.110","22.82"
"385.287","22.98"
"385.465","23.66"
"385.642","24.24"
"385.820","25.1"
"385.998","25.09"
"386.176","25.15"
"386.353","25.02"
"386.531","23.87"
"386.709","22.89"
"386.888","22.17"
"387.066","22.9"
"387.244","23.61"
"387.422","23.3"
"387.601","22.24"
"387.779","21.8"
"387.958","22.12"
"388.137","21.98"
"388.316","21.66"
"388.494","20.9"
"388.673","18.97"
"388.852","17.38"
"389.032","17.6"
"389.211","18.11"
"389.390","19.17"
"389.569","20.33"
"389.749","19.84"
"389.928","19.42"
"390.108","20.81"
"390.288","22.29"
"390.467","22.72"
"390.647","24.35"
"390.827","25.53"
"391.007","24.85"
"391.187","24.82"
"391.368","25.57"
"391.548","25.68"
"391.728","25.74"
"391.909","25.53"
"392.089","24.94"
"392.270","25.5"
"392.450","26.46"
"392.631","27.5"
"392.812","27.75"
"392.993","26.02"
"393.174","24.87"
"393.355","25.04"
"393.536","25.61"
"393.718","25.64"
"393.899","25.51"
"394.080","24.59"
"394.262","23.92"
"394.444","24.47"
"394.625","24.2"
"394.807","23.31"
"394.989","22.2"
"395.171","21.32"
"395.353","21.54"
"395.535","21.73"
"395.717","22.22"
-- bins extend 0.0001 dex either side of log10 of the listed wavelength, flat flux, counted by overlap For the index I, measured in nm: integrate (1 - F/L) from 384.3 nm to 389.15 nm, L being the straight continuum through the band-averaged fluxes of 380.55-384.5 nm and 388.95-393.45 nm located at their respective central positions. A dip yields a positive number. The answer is 0.14 nm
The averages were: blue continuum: 23.1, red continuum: 23.6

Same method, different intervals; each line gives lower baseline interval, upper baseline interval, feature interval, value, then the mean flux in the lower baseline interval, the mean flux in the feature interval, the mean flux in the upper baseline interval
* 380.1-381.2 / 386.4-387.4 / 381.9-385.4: 0.07 nm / 23.4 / 22.9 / 23.2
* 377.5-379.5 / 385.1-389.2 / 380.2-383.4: -0.04 nm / 23.8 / 23.6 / 22.4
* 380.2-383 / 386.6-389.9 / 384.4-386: -0.12 nm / 23.8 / 23.9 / 20.9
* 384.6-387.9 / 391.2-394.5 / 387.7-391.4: 0.48 nm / 23.6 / 21.4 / 25.6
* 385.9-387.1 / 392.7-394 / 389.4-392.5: 0.19 nm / 23.9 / 23.6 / 25.8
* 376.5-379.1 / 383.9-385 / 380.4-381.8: -0.02 nm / 24.2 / 24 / 23.1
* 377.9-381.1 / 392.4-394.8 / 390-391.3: 0.07 nm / 23.4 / 23.6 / 25.4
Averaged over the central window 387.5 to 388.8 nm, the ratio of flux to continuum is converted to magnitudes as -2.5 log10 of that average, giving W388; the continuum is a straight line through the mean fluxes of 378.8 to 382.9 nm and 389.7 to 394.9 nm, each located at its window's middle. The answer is 0.14 mag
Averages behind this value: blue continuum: 23.4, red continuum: 24.6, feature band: 21.3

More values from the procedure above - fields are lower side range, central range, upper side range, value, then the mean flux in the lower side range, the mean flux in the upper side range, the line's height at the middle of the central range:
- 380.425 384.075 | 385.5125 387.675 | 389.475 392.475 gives -0.02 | 23.2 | 23.7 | 23.5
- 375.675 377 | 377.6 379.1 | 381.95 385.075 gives 0.01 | 24.9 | 22.8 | 24.3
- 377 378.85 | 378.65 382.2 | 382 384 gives -0.01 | 24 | 22.6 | 23.3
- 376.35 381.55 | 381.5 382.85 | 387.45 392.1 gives -0.02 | 23.8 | 22.1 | 23.3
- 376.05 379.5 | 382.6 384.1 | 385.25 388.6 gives 0.08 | 24.1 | 23.2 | 23.6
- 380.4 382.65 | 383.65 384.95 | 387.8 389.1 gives -0.01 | 24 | 20.2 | 22.5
